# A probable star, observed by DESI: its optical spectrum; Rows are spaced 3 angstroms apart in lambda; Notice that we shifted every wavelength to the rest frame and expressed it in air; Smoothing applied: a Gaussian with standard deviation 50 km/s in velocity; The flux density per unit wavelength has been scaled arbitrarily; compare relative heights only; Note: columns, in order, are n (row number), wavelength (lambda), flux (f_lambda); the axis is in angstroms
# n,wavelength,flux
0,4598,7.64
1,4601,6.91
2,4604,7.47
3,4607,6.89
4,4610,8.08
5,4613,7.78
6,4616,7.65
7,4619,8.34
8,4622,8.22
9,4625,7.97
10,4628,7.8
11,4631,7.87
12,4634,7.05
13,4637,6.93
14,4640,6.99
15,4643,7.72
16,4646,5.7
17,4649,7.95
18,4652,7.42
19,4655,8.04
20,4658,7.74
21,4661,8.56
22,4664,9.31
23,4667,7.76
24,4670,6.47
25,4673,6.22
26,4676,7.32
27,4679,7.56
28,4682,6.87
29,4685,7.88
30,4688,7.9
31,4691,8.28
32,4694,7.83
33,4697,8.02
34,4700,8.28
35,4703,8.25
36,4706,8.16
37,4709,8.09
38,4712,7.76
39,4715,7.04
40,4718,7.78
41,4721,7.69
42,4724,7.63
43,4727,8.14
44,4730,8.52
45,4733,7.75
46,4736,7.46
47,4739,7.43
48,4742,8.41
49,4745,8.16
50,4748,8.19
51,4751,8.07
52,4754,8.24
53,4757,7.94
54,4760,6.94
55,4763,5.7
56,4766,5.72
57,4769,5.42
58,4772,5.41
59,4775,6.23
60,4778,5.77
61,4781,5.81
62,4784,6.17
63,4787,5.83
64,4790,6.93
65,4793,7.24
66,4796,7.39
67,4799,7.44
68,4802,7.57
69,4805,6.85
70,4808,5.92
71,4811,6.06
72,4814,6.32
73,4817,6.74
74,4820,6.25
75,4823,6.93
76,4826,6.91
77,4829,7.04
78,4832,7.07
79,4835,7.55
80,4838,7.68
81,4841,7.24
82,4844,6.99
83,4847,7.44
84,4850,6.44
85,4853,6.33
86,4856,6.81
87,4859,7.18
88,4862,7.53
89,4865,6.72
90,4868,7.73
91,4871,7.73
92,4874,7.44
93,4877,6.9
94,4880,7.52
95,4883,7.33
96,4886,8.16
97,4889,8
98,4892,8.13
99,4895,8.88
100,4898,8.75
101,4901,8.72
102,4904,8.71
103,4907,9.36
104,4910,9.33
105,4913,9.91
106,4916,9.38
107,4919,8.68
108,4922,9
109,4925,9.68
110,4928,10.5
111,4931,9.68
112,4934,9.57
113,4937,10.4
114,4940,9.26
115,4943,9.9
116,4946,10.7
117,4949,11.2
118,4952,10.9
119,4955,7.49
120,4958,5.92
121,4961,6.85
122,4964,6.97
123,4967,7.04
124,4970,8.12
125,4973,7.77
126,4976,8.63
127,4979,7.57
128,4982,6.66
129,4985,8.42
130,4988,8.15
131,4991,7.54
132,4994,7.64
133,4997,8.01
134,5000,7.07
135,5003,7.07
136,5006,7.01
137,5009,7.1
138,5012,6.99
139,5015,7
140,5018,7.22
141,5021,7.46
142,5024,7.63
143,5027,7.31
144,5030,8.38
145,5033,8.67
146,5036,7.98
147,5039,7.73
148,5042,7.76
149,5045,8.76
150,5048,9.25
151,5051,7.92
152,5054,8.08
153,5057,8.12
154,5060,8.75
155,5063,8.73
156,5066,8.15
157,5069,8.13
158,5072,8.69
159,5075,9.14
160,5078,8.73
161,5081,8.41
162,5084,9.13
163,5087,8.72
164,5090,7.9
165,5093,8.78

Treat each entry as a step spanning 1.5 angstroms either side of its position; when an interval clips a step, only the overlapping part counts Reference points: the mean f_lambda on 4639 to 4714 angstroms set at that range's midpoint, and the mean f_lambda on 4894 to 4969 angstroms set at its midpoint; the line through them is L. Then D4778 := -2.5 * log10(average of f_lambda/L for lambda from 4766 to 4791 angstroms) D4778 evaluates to 0.36 mag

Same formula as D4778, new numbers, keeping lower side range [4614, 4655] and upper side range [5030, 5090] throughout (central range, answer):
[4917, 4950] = -0.20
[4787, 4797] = 0.13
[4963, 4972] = 0.11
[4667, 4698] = 0.03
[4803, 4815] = 0.24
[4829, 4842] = 0.09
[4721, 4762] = -0.02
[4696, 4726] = -0.02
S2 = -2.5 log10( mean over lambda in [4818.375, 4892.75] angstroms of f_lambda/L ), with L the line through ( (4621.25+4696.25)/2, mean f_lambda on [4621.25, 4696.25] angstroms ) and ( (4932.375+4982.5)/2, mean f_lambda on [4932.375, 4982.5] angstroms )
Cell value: 0.14 mag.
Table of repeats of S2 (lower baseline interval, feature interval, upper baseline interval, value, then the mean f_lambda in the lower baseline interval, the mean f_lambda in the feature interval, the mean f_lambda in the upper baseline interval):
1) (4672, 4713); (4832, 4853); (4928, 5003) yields 0.14 mag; 7.76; 7.15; 8.41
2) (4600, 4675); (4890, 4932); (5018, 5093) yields -0.14 mag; 7.56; 9.17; 8.3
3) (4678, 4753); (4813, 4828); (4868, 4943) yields 0.25 mag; 7.89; 6.65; 8.79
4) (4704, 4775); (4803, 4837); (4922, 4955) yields 0.25 mag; 7.44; 6.72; 10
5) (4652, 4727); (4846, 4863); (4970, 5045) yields 0.12 mag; 7.77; 6.92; 7.65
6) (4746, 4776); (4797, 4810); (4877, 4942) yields 0.08 mag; 6.82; 6.93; 8.96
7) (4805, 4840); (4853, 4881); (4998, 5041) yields -0.04 mag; 6.78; 7.23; 7.48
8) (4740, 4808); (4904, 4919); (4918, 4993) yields -0.14 mag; 6.87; 9.33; 8.66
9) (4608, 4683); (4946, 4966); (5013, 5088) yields -0.04 mag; 7.57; 8.38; 8.22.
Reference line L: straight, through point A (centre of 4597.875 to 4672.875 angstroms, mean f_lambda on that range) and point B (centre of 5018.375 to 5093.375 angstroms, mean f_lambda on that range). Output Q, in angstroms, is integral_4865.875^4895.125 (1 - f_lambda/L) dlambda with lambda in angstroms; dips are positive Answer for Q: 1.09 angstroms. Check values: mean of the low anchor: 7.58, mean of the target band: 7.71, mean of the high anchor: 8.31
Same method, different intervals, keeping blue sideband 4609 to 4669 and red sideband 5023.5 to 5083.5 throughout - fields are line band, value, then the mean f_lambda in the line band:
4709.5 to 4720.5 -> 0.4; 7.59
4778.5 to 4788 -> 2.4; 5.92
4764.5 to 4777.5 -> 3.6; 5.7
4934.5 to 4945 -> -2.2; 9.87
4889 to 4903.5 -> -0.8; 8.56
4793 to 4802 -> 0.6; 7.41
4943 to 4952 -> -2.8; 10.8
